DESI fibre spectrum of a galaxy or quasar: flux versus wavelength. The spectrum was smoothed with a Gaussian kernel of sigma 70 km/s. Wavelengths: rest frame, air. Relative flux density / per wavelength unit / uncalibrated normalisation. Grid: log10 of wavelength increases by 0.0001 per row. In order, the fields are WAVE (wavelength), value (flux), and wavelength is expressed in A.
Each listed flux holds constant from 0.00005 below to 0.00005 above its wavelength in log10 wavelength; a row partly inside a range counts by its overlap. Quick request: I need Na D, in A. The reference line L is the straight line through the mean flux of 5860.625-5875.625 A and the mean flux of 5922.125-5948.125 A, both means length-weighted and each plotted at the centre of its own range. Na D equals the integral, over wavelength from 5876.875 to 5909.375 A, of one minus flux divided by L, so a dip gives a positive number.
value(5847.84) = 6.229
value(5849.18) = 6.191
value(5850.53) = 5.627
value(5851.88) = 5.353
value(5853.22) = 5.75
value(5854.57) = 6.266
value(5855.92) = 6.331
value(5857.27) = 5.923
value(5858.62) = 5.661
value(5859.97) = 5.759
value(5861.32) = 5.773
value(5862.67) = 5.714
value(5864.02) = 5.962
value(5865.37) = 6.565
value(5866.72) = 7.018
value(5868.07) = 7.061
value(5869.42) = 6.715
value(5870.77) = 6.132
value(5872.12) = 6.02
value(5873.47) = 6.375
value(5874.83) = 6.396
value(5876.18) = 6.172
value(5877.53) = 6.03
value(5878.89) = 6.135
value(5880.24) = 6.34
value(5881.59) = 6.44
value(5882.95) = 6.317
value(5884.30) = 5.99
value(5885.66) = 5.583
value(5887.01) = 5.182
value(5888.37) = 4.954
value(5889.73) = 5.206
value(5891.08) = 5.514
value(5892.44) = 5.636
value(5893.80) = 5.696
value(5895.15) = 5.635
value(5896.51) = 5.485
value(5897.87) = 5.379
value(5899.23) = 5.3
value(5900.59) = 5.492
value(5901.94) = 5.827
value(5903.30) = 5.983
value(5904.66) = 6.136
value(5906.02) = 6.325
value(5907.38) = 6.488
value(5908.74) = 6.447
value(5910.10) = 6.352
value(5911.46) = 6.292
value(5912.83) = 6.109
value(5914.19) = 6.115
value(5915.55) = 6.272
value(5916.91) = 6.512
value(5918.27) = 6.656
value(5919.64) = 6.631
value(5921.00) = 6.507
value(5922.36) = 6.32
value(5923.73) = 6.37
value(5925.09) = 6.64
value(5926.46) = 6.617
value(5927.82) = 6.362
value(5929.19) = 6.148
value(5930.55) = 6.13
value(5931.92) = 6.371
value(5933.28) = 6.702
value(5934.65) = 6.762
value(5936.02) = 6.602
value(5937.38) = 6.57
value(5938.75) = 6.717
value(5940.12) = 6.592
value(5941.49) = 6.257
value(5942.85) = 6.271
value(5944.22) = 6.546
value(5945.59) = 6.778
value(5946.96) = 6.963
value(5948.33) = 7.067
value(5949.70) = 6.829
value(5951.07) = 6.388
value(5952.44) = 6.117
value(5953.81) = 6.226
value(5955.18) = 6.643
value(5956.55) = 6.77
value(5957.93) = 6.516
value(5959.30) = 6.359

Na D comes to 3.0 A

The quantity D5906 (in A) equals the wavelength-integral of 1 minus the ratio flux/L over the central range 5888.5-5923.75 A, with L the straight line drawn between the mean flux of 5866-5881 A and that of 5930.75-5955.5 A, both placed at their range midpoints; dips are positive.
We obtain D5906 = 2.6 A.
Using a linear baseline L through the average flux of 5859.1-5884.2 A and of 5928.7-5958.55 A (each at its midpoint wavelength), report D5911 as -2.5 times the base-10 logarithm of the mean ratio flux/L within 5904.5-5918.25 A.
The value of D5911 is 0.02 mag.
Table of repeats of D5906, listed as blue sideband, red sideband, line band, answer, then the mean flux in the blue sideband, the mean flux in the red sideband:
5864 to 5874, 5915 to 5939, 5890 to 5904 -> 2.0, 6.52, 6.49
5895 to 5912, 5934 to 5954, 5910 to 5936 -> -0.7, 5.94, 6.59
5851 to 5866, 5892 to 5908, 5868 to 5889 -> -0.9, 5.91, 5.78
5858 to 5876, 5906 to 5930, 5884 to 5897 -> 1.7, 6.24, 6.4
